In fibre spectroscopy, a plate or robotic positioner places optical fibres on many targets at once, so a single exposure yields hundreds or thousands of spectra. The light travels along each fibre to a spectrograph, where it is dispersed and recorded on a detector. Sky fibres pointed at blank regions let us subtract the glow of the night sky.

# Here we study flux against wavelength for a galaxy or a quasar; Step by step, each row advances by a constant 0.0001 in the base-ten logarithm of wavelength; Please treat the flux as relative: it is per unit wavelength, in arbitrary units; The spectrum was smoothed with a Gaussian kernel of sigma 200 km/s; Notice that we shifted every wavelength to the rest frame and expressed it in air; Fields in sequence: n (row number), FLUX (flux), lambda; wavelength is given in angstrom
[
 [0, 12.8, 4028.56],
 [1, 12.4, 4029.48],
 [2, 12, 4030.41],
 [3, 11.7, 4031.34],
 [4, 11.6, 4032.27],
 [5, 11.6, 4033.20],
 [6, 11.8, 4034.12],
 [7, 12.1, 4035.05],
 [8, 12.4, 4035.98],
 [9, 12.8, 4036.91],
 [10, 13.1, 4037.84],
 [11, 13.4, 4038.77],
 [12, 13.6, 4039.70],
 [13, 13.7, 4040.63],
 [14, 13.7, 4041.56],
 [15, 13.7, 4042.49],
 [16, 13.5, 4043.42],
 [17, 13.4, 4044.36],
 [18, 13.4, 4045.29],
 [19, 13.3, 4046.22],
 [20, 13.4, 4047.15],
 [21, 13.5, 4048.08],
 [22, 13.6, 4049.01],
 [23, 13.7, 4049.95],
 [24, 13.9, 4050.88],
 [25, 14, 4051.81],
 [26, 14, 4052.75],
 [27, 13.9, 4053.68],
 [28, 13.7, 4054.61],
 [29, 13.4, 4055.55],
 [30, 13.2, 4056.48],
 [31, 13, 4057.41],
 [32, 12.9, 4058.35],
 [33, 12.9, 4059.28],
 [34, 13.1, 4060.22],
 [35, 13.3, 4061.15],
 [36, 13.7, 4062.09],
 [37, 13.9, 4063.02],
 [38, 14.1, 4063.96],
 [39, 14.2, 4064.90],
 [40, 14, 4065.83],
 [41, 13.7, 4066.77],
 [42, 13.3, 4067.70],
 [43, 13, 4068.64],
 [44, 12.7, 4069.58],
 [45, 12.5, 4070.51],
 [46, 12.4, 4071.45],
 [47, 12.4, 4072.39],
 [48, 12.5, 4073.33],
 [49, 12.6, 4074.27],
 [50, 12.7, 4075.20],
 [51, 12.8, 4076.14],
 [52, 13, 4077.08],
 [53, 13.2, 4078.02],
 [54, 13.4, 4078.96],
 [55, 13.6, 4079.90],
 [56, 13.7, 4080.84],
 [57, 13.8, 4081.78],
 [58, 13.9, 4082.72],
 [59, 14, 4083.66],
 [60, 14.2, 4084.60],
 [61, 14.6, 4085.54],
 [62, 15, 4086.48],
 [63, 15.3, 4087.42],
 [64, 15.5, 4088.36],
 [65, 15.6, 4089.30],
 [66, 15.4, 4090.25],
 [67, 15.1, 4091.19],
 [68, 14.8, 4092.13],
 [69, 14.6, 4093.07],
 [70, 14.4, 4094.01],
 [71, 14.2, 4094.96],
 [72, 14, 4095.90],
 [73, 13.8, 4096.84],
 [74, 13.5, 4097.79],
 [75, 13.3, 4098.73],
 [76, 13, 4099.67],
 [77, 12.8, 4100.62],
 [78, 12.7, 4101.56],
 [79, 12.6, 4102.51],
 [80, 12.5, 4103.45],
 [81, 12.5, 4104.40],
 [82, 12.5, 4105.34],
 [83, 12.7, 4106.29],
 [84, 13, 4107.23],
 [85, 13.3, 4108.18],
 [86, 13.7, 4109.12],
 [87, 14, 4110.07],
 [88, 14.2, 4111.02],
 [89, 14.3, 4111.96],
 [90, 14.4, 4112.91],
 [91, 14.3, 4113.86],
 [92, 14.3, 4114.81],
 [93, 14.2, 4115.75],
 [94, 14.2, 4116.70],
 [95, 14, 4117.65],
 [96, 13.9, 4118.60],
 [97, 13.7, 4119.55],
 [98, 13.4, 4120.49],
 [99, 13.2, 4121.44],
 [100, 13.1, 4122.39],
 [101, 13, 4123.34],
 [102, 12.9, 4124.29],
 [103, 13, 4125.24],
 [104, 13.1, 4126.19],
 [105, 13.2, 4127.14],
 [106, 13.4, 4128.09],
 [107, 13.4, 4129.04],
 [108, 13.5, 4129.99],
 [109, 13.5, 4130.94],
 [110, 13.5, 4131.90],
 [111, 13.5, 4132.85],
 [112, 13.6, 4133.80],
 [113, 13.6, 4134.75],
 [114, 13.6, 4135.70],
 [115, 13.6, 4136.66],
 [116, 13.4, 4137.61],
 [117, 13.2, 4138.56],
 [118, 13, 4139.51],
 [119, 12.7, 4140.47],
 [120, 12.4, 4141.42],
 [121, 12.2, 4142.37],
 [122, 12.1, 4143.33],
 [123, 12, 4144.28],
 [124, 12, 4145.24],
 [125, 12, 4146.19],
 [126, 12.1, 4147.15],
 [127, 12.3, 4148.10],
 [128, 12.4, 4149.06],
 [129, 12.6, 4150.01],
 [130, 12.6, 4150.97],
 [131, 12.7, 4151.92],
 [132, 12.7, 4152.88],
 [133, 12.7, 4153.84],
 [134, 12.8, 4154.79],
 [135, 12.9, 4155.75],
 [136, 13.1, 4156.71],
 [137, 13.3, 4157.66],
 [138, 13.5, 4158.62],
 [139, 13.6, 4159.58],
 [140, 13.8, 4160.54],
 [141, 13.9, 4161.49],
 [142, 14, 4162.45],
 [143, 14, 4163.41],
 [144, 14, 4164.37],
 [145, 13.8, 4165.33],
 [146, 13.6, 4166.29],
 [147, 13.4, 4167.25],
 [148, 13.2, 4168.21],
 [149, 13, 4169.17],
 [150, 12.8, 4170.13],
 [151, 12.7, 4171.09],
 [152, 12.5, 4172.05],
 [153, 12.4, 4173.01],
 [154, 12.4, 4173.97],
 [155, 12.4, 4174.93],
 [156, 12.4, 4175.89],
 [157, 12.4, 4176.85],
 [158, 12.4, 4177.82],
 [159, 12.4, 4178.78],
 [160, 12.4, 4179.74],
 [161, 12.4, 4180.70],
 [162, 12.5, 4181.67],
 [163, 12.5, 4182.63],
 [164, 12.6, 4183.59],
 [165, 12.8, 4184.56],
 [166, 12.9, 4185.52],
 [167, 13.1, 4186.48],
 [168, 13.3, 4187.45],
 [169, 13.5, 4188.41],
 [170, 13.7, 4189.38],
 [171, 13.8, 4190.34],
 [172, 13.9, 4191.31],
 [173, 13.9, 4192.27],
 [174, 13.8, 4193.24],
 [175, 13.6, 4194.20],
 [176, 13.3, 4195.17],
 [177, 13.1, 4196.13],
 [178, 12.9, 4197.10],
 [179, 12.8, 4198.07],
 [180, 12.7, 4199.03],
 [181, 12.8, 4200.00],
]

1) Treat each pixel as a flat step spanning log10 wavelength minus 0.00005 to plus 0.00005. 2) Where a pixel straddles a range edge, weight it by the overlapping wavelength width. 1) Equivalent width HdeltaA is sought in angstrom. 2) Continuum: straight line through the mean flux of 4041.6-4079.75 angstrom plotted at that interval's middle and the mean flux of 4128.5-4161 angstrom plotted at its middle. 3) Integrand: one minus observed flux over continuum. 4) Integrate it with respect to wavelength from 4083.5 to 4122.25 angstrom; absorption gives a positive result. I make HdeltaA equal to -2.3 angstrom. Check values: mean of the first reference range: 13.3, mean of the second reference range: 12.9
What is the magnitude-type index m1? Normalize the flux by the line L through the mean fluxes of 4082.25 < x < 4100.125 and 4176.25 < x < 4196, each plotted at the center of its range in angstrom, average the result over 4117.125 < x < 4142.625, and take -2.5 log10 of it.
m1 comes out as 0.05 mag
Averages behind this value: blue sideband 14.4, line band 13.3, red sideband 13.1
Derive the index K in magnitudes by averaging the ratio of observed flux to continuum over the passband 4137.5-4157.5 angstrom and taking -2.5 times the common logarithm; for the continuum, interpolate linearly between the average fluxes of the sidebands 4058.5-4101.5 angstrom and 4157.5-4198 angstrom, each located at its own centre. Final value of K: 0.062 mag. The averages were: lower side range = 13.7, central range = 12.6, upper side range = 13.1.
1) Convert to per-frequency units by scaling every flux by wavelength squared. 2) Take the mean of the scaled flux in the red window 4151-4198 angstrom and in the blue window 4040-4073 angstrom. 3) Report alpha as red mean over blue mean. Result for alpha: 1.03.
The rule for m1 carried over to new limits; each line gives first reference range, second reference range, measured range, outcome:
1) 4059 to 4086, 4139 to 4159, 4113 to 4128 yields -0.06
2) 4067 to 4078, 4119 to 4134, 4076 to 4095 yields -0.11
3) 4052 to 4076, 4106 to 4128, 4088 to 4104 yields -0.04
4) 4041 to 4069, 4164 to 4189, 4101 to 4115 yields -0.01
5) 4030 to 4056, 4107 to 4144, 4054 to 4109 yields -0.02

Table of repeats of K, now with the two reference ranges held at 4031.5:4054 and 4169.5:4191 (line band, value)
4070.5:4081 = 0.017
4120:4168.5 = -0.020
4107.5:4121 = -0.082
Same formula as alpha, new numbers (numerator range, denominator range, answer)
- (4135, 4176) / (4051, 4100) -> 0.98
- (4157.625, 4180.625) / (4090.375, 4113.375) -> 0.99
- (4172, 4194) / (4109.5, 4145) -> 0.99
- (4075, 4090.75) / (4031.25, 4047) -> 1.12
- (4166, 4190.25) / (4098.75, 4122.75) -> 0.98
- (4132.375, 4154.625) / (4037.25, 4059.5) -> 0.99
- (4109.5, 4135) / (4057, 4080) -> 1.07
